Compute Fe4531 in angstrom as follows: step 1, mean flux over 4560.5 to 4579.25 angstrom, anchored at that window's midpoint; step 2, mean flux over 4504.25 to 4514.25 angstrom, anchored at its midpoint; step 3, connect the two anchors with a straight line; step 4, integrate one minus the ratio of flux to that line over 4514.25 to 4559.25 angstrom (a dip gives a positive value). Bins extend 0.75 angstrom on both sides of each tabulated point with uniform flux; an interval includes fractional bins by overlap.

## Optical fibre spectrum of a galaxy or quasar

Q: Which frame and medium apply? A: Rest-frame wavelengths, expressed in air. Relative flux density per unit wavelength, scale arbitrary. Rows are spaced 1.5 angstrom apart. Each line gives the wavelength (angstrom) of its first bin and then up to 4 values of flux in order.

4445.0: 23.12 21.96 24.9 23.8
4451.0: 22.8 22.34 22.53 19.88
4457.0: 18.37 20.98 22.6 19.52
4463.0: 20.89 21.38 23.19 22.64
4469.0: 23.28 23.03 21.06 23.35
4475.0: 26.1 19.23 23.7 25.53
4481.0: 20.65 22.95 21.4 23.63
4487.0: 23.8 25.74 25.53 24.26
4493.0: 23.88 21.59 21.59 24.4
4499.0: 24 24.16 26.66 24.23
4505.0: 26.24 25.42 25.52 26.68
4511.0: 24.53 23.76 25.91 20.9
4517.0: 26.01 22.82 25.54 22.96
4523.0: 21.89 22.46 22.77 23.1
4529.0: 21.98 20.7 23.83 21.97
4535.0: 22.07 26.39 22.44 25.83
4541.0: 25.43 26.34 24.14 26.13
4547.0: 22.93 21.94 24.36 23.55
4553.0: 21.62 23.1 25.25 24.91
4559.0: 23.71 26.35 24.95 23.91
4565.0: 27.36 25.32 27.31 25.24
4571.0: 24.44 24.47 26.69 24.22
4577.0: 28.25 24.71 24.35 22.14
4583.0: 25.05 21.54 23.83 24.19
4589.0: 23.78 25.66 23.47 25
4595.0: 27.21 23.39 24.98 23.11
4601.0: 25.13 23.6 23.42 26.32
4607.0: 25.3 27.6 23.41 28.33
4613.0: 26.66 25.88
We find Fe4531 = 3.4 angstrom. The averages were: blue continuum 25.4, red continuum 25.6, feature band 23.6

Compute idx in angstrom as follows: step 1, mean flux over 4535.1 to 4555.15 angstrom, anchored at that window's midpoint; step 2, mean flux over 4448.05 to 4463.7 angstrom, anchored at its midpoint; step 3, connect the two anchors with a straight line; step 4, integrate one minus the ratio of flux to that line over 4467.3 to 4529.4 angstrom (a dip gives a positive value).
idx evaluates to -2.6 angstrom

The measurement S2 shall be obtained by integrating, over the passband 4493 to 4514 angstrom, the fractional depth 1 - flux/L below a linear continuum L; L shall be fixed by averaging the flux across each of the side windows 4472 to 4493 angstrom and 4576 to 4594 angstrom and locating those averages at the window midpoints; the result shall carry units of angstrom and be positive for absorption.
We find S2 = -0.81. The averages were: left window 23.5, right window 24.3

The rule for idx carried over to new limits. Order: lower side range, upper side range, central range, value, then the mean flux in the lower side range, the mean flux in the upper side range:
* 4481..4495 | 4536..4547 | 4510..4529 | 0.7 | 23.5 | 25.1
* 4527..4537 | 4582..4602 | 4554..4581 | -1.8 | 22.8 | 24.3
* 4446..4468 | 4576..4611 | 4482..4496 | -0.7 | 21.8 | 24.6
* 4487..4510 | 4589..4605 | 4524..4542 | 0.9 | 24.6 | 24.5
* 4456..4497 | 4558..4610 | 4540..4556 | 0.0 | 22.6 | 24.9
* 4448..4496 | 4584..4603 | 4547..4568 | -0.5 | 22.6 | 24.3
